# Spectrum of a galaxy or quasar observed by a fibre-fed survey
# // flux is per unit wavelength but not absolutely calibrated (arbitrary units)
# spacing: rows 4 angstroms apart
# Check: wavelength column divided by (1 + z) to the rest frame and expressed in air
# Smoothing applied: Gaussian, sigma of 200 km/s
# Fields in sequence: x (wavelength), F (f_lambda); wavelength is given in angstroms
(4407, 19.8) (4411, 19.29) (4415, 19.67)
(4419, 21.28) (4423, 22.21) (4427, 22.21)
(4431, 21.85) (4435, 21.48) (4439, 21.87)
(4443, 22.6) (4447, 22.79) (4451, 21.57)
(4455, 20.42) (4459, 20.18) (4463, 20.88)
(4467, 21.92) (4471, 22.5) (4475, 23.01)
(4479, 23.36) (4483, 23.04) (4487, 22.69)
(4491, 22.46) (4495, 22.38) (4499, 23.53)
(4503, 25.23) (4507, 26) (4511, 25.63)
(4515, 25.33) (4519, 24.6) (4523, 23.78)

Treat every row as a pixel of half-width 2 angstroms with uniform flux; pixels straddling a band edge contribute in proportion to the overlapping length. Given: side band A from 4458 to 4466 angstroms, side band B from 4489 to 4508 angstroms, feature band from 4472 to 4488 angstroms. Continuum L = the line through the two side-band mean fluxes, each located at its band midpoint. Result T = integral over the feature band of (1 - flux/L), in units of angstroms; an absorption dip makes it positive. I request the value -0.5 angstroms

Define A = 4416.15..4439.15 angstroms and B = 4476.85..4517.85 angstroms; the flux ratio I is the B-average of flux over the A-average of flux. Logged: 1.10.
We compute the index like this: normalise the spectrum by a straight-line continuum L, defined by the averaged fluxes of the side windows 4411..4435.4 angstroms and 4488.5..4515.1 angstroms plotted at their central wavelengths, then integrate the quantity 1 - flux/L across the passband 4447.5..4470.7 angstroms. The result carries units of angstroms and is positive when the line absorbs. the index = 1.5 angstroms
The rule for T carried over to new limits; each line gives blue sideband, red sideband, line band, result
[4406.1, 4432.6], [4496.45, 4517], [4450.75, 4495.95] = 2.8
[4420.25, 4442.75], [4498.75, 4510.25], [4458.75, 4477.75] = 1.4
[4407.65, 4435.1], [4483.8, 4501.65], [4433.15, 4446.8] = -0.4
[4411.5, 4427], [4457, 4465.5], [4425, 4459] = -1.5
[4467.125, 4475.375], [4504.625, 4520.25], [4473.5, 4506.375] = 0.7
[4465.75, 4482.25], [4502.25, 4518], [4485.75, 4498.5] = 0.8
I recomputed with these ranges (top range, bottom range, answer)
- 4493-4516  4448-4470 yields 1.17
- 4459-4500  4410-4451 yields 1.04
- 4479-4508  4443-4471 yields 1.10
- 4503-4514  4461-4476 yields 1.17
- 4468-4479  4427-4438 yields 1.05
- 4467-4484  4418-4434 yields 1.04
